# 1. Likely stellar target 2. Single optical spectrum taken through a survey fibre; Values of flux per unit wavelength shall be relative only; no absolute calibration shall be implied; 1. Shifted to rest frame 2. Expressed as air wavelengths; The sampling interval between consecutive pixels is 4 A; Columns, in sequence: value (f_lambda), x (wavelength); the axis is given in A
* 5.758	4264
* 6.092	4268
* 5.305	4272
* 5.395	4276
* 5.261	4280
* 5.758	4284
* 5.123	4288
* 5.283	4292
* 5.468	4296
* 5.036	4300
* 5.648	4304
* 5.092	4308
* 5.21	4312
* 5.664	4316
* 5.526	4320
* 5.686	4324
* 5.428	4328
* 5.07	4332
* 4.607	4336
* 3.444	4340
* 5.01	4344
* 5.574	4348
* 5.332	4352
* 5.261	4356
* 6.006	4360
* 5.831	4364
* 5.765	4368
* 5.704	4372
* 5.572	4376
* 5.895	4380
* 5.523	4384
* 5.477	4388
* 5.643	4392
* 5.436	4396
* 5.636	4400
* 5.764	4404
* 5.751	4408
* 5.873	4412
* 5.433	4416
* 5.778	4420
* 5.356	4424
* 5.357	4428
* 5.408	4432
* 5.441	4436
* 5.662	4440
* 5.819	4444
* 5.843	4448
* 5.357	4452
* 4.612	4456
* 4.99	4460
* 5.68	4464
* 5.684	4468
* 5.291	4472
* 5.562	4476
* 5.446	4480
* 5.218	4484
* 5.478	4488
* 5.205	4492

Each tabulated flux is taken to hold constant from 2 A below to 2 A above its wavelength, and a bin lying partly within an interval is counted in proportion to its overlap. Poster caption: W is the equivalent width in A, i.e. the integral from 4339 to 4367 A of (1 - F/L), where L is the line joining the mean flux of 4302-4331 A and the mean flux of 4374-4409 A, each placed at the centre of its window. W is 1.3 A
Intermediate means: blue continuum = 5.45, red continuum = 5.63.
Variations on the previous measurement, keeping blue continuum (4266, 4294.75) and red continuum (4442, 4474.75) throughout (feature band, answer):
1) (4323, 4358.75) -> 2.6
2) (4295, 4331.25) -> 0.3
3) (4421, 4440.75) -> -0.1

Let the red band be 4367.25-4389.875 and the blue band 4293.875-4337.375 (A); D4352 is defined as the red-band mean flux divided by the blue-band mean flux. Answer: 1.06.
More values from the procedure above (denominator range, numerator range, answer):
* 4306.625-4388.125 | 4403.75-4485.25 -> 1.02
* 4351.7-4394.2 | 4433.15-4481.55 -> 0.96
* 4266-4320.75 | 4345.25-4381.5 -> 1.04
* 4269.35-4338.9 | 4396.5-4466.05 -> 1.04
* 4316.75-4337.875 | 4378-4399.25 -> 1.06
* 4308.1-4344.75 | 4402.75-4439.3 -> 1.10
